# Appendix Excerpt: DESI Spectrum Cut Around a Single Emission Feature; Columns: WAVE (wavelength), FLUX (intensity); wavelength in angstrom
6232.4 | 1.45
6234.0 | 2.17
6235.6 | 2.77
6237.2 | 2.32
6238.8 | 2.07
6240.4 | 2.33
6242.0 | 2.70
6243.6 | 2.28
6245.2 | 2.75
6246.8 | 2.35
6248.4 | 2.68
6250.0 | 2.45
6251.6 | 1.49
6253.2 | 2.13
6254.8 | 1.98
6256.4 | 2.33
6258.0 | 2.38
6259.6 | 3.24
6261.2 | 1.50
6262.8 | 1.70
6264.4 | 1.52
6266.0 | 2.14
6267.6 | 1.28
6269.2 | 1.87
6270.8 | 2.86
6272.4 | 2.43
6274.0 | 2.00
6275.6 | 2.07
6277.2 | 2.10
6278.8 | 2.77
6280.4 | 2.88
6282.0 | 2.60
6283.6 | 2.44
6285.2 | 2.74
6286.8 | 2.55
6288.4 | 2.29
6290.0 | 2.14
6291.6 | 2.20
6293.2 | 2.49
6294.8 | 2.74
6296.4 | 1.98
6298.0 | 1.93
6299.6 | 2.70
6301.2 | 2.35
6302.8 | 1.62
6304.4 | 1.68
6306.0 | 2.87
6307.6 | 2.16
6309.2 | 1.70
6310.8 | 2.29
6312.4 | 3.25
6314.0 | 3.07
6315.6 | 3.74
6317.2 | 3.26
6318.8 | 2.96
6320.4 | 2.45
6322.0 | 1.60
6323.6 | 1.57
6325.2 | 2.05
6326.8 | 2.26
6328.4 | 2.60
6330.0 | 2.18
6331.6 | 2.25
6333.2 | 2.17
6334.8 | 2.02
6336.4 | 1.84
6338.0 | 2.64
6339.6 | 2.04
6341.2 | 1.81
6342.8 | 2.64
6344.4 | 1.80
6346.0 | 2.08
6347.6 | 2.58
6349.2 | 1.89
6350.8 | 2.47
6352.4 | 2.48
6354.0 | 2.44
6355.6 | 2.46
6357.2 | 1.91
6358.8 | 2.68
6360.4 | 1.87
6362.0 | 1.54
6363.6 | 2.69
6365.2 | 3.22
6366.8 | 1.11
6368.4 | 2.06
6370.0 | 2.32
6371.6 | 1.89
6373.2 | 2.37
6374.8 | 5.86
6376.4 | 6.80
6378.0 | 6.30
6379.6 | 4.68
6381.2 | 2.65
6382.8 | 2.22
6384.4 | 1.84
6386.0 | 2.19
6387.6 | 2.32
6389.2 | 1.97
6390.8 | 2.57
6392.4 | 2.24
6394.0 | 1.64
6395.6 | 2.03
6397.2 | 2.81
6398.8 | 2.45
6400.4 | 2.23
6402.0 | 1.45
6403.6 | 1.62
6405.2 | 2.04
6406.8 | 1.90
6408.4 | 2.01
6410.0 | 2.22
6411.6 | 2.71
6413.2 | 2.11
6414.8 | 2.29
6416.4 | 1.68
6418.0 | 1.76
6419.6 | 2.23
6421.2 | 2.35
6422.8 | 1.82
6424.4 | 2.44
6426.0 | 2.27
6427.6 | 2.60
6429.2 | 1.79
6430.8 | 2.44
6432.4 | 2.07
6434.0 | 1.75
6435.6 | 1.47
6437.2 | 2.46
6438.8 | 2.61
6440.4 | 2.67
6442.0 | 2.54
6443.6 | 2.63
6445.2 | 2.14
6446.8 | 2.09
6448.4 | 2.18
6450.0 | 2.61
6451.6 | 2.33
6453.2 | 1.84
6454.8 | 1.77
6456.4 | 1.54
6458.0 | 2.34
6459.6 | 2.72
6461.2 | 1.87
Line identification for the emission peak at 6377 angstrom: [O III]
